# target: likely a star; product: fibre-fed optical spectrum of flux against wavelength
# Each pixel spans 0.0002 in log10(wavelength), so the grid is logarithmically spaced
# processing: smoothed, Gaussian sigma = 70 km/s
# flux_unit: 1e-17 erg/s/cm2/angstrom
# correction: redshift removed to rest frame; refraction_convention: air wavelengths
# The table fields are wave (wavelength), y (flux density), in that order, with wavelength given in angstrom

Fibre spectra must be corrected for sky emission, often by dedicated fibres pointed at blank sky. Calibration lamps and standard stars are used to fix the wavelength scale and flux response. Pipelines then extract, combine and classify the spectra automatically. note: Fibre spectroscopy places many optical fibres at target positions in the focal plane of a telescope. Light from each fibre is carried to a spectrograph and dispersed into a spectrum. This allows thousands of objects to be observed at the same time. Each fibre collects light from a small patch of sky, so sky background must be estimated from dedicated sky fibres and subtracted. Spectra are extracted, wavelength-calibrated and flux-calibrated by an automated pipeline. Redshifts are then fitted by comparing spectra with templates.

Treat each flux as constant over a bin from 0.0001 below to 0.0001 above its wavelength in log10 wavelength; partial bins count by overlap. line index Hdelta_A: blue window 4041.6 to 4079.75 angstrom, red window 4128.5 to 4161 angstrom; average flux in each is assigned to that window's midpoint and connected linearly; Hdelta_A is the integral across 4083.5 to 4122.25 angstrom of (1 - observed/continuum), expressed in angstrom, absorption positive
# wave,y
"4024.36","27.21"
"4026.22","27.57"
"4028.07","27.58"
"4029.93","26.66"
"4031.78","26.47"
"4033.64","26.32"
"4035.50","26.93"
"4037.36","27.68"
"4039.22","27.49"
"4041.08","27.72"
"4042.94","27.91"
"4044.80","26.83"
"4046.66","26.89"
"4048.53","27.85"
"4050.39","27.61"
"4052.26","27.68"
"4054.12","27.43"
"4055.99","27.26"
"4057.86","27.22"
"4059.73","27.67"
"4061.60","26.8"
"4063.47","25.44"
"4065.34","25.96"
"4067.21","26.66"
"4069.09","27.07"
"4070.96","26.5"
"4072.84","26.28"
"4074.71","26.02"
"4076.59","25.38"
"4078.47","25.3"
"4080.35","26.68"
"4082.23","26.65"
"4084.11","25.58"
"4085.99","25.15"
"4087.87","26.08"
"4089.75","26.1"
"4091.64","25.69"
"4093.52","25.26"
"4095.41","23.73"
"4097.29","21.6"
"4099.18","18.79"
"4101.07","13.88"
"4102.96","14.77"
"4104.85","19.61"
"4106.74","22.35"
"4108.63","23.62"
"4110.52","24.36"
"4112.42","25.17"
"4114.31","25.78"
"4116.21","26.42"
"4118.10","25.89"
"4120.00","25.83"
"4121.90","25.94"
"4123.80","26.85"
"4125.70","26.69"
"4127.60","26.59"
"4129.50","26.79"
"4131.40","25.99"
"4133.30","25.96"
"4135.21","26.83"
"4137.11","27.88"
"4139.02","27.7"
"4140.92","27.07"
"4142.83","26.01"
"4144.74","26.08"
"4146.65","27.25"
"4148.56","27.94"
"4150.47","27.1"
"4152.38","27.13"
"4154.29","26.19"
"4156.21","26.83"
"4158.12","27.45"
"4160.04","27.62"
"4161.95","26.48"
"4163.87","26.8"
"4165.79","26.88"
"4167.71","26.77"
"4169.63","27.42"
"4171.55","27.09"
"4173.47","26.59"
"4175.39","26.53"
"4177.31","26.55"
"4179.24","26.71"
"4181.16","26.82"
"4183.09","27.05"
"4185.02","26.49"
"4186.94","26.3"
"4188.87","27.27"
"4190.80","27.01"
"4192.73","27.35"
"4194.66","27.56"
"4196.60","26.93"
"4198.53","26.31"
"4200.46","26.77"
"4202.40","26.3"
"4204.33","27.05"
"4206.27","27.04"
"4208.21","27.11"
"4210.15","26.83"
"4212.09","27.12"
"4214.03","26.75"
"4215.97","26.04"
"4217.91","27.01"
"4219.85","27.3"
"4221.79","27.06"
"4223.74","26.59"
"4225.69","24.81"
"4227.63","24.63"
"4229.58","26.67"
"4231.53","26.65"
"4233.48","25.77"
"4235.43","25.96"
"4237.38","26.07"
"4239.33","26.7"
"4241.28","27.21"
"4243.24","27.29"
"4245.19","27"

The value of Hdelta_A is 5.07 angstrom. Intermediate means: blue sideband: 26.8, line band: 23.4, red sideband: 26.9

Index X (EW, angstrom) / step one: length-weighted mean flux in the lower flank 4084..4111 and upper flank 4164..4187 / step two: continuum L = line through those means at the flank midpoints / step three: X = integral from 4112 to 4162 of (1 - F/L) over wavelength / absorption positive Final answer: -4.3 angstrom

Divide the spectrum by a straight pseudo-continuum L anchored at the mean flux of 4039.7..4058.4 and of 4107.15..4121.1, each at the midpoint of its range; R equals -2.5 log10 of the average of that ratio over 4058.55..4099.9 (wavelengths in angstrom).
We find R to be 0.038 mag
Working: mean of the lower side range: 27.5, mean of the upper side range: 25.2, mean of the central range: 25.5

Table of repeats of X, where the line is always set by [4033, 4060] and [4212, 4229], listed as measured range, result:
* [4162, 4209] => -0.54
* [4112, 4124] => 0.44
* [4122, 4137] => 0.17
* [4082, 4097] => 1.00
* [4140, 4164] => -0.16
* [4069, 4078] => 0.36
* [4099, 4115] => 3.59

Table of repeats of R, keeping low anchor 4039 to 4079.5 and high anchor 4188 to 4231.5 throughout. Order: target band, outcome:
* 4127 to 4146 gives 0.003 mag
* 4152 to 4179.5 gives -0.005 mag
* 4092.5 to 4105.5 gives 0.335 mag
